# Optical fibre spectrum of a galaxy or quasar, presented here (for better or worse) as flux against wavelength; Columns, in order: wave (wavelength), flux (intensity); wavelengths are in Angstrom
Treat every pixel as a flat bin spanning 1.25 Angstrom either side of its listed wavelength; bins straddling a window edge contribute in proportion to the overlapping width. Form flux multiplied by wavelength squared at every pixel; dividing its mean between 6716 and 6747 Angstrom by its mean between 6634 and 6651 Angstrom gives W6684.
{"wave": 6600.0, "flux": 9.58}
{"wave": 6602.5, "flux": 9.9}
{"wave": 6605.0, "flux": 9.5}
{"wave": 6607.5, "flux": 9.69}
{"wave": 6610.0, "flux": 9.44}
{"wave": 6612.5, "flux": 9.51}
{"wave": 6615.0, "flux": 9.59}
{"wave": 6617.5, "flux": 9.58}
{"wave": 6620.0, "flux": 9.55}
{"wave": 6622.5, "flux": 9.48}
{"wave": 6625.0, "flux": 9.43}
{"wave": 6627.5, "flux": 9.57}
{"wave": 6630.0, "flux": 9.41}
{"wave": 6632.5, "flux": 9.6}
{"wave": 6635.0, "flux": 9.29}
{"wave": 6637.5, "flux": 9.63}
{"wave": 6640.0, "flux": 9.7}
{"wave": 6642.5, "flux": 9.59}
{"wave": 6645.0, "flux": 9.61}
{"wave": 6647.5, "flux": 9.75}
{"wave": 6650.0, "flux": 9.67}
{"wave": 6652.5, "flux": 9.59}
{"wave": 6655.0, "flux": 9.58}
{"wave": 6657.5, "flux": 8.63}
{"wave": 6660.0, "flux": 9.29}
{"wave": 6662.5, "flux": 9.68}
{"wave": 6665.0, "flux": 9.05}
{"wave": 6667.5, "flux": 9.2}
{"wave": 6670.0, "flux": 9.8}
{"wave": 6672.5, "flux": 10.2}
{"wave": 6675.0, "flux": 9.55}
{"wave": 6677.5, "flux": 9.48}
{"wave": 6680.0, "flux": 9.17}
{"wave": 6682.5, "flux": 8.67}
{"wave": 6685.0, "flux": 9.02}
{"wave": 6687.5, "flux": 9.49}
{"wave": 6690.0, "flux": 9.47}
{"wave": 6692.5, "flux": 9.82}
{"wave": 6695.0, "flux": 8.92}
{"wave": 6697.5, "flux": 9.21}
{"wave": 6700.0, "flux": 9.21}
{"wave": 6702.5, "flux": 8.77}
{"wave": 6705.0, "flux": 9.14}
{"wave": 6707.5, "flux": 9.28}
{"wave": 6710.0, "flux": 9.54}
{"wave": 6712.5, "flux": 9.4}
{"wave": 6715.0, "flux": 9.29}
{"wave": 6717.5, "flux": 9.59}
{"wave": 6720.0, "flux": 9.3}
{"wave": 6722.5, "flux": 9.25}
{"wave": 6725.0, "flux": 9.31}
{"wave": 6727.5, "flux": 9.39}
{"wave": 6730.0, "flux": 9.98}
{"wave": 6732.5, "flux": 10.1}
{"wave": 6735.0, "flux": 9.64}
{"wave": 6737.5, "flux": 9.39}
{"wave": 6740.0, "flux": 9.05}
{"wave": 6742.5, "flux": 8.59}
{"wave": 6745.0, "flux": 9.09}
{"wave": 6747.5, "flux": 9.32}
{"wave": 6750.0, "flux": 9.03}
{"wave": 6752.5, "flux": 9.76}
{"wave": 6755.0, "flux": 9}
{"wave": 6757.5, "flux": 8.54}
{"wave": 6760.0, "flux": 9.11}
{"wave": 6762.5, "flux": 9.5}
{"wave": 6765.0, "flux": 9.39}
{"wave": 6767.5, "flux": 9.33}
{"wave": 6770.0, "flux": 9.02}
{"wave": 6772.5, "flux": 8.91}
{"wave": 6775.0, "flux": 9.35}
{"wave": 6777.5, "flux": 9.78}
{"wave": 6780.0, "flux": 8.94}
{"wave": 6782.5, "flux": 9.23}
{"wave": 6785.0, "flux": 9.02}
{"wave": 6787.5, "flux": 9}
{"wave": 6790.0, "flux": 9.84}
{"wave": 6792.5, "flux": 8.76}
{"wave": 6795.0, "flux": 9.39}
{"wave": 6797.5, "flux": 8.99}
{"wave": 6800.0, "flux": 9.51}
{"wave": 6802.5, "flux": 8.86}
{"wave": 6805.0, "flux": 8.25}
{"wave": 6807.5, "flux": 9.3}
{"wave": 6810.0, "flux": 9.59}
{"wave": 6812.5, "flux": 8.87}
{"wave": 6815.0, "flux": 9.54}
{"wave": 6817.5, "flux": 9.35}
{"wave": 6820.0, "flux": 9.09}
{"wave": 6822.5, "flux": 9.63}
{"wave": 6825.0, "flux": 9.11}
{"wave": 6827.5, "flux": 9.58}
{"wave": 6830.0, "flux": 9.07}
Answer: 1.00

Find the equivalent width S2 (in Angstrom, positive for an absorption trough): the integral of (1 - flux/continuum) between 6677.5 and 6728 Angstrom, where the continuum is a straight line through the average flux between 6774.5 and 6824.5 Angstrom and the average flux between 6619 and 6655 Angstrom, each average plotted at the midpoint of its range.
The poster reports 0.8 Angstrom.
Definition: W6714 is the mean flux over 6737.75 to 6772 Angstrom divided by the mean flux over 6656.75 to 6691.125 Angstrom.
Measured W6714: 0.98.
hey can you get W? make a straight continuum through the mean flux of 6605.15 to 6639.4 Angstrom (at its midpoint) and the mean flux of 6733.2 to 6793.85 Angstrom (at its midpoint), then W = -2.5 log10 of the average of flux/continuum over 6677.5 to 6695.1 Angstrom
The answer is 0.013 mag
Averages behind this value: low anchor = 9.52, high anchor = 9.2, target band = 9.26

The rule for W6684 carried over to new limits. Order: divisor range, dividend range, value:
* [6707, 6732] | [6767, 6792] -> 0.99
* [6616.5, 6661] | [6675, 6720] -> 0.99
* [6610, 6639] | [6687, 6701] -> 1.00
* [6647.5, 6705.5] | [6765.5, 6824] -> 1.02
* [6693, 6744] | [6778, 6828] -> 1.01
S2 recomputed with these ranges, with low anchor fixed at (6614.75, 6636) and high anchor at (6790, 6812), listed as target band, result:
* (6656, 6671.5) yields 0.20 Angstrom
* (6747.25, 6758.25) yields 0.10 Angstrom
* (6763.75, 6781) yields -0.13 Angstrom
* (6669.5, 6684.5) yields -0.08 Angstrom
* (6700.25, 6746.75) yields -0.25 Angstrom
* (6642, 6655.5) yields -0.27 Angstrom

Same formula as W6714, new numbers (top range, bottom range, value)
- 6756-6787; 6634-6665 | 0.97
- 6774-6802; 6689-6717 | 1.00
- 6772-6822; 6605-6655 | 0.96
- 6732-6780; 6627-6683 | 0.97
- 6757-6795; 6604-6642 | 0.97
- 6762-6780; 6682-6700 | 1.00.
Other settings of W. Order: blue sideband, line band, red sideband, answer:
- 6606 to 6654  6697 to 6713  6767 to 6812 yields 0.019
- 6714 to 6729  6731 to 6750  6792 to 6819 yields 0.002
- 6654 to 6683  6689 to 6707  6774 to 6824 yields 0.014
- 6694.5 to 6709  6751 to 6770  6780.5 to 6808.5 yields -0.014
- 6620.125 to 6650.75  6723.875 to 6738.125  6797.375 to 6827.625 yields -0.032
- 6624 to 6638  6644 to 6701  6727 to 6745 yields 0.008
